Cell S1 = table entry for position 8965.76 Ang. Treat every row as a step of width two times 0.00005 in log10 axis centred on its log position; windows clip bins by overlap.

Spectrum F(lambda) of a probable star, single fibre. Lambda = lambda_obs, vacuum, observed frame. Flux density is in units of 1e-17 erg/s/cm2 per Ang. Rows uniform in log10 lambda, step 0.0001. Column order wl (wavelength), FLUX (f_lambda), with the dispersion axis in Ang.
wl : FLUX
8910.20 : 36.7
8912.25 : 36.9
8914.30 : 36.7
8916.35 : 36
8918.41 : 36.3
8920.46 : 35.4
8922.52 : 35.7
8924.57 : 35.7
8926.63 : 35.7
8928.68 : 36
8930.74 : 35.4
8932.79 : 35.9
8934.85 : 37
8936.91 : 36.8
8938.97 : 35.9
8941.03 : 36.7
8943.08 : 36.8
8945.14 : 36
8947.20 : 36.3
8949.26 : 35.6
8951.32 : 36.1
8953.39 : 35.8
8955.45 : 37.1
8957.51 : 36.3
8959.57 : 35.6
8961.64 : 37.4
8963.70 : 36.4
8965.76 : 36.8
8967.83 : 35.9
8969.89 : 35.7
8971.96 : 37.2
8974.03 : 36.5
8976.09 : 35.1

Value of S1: 36.8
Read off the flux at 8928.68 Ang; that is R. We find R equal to 36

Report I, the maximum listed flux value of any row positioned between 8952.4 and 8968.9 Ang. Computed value 37.4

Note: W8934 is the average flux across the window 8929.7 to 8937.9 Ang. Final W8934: 36.3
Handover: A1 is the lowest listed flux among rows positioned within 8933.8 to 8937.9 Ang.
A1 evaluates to 36.8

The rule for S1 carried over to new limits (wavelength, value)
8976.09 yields 35.1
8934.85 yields 37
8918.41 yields 36.3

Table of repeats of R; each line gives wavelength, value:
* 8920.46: 35.4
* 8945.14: 36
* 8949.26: 35.6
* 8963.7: 36.4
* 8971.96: 37.2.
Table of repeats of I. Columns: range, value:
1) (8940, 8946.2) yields 36.8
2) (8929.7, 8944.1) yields 37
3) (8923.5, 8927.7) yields 35.7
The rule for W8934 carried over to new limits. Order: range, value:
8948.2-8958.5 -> 36.2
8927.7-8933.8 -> 35.8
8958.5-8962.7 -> 36.5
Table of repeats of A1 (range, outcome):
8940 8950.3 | 35.6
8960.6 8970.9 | 35.7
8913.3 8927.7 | 35.4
